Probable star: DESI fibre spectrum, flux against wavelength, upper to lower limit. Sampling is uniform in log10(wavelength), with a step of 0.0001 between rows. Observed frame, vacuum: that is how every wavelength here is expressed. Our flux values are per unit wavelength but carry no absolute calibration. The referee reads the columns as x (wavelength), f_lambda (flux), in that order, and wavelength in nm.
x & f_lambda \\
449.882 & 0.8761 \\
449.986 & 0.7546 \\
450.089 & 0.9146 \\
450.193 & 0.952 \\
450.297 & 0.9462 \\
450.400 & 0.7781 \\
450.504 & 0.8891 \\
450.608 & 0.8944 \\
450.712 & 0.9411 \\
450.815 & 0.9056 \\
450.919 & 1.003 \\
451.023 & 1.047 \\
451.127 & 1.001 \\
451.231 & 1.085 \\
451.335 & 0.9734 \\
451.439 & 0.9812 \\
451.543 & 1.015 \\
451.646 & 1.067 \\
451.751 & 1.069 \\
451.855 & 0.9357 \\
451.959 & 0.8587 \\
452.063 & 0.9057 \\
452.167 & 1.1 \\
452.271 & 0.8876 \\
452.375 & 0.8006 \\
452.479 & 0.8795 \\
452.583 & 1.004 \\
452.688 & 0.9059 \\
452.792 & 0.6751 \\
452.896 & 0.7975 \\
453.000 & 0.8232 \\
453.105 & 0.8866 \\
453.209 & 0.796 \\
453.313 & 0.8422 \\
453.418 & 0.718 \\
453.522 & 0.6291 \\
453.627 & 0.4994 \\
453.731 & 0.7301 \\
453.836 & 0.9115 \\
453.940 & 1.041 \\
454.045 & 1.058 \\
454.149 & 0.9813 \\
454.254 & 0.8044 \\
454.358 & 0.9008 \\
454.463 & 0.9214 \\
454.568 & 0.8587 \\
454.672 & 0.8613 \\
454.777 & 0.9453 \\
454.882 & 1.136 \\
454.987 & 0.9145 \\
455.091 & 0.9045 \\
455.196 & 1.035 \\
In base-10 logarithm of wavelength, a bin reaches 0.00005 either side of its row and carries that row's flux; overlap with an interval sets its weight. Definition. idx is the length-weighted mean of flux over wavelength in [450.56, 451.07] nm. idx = 0.958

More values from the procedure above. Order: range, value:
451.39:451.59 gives 0.998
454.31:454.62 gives 0.892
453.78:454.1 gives 1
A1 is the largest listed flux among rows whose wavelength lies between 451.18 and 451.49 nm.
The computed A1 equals 1.085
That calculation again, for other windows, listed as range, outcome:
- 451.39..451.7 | 1.067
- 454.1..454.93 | 1.136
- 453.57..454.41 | 1.058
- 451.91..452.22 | 1.1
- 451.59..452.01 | 1.069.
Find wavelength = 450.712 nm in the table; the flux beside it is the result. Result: 0.9411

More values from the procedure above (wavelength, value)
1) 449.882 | 0.8761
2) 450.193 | 0.952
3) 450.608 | 0.8944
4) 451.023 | 1.047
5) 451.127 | 1.001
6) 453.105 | 0.8866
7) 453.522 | 0.6291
